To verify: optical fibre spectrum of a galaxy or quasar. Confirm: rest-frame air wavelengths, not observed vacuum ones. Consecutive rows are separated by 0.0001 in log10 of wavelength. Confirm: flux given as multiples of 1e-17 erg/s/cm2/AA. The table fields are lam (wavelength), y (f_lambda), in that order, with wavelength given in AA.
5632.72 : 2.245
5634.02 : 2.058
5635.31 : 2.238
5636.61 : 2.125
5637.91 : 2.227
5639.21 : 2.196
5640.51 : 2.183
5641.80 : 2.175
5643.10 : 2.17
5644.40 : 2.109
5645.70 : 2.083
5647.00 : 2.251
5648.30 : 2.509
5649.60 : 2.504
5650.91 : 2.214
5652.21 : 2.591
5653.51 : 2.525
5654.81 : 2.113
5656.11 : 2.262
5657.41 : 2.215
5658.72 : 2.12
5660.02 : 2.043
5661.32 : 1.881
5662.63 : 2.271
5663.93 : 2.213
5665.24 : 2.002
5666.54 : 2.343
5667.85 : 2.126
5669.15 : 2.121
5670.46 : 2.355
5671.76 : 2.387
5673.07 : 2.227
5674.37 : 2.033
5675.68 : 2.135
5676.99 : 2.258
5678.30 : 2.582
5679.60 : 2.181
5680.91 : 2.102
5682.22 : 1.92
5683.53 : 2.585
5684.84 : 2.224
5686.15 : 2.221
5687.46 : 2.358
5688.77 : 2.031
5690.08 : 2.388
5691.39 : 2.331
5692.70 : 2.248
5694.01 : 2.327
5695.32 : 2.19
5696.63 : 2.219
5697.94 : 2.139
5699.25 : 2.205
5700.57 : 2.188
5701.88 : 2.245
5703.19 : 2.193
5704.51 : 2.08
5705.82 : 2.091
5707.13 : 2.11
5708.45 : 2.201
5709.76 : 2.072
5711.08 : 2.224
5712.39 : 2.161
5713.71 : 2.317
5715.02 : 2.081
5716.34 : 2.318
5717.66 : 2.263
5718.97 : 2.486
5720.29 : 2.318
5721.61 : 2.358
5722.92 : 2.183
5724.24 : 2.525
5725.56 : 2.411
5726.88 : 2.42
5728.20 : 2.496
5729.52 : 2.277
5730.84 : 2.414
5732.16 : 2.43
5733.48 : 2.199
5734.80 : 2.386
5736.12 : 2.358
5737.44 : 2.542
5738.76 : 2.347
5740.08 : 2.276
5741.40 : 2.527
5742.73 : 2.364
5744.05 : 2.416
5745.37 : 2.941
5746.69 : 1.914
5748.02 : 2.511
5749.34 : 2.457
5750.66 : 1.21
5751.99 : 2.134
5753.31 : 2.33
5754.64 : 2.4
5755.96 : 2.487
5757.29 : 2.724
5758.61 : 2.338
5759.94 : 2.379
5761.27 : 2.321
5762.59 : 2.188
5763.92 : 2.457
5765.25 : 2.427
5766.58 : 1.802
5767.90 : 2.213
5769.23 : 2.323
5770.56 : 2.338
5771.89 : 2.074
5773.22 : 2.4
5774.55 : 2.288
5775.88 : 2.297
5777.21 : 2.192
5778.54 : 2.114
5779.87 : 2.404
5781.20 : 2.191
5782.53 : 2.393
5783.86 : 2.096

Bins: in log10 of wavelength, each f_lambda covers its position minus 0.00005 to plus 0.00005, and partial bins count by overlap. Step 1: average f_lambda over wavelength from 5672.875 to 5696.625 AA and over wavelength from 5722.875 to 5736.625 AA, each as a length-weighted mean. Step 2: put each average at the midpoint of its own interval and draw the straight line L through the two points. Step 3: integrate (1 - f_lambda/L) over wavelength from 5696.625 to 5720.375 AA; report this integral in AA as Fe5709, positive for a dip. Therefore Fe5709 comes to 1.1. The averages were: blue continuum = 2.24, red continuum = 2.38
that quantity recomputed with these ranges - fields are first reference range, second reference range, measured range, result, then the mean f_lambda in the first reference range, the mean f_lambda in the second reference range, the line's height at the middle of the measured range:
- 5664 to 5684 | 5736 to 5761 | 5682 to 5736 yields 0.3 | 2.22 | 2.35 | 2.28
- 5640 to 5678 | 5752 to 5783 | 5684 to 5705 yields 0.2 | 2.22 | 2.3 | 2.25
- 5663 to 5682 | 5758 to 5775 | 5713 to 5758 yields -1.9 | 2.21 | 2.27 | 2.25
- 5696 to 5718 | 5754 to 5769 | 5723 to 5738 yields -1.0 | 2.18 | 2.34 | 2.25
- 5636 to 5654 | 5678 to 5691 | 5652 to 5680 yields 0.5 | 2.27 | 2.25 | 2.26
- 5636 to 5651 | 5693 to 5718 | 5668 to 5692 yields -0.4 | 2.23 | 2.19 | 2.21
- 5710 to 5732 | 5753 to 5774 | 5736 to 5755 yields 0.1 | 2.33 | 2.32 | 2.32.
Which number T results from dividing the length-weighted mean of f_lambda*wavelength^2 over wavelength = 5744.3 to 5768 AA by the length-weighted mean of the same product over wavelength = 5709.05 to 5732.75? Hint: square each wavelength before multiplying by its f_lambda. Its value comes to 1.00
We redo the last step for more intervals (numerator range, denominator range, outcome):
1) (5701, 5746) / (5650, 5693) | 1.06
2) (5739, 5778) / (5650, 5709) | 1.07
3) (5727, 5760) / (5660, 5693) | 1.09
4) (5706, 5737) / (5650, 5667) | 1.06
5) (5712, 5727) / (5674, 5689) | 1.06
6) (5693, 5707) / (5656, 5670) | 1.03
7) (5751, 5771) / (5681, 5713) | 1.07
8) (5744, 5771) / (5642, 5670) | 1.07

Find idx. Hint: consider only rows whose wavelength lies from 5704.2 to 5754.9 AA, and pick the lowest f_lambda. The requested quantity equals 1.21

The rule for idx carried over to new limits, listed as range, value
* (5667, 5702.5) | 1.92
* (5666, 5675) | 2.033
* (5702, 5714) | 2.072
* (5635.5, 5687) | 1.881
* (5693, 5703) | 2.139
